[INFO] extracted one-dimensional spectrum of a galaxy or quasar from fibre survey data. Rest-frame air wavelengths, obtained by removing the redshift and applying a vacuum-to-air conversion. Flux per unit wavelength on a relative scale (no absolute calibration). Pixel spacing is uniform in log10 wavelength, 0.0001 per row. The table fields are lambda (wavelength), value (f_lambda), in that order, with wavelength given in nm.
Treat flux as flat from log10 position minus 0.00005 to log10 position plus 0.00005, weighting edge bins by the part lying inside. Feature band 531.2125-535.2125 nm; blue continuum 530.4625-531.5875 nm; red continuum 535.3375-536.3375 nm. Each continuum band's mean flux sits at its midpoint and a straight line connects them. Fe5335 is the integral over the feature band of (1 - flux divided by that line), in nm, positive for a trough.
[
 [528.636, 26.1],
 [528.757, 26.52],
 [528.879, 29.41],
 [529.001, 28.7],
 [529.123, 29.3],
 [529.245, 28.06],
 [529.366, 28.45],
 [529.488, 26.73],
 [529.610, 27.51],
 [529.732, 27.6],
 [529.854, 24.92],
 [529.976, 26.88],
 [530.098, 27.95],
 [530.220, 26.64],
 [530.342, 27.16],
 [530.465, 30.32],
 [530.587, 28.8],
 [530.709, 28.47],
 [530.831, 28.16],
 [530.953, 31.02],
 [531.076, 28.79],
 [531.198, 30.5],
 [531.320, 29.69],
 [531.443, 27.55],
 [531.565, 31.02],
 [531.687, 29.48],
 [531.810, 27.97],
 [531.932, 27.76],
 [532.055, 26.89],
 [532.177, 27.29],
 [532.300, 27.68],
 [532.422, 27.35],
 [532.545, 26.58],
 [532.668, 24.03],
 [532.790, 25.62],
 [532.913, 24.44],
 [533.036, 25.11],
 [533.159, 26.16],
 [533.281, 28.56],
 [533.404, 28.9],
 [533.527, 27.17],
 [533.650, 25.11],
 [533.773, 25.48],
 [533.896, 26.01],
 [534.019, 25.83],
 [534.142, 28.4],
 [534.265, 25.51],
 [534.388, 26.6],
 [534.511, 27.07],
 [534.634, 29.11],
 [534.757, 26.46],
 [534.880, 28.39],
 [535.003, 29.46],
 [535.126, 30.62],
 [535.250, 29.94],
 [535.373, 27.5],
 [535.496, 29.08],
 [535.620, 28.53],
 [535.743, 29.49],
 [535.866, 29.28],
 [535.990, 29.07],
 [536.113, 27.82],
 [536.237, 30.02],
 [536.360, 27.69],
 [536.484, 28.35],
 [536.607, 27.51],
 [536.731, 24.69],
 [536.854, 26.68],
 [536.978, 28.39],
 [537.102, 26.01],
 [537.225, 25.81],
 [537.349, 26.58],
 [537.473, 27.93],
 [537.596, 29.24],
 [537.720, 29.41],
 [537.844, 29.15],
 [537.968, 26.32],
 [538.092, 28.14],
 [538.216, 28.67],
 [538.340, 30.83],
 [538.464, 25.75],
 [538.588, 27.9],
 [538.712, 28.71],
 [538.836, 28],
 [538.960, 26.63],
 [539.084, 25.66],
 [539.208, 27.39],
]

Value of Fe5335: 0.24 nm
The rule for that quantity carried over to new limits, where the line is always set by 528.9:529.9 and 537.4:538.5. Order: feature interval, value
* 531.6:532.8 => 0.03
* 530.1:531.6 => -0.06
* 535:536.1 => -0.04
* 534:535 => 0.03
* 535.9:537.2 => 0.03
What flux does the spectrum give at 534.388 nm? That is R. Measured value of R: 26.6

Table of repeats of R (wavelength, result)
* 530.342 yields 27.16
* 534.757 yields 26.46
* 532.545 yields 26.58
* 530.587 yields 28.8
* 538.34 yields 30.83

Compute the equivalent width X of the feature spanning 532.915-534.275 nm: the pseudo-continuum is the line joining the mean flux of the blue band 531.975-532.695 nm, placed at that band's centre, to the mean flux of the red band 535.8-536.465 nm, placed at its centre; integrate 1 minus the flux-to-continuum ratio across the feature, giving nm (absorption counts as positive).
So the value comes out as 0.04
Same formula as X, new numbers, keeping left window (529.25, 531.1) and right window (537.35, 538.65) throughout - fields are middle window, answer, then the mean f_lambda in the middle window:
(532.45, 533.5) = 0.07 nm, 26.2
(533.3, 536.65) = 0.02 nm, 28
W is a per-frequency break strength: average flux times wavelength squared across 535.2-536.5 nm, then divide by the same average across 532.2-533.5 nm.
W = 1.10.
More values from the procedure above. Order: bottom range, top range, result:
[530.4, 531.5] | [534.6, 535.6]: 1.00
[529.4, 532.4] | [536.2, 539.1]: 1.01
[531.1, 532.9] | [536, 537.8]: 1.01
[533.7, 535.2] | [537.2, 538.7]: 1.04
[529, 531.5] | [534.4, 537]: 1.02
